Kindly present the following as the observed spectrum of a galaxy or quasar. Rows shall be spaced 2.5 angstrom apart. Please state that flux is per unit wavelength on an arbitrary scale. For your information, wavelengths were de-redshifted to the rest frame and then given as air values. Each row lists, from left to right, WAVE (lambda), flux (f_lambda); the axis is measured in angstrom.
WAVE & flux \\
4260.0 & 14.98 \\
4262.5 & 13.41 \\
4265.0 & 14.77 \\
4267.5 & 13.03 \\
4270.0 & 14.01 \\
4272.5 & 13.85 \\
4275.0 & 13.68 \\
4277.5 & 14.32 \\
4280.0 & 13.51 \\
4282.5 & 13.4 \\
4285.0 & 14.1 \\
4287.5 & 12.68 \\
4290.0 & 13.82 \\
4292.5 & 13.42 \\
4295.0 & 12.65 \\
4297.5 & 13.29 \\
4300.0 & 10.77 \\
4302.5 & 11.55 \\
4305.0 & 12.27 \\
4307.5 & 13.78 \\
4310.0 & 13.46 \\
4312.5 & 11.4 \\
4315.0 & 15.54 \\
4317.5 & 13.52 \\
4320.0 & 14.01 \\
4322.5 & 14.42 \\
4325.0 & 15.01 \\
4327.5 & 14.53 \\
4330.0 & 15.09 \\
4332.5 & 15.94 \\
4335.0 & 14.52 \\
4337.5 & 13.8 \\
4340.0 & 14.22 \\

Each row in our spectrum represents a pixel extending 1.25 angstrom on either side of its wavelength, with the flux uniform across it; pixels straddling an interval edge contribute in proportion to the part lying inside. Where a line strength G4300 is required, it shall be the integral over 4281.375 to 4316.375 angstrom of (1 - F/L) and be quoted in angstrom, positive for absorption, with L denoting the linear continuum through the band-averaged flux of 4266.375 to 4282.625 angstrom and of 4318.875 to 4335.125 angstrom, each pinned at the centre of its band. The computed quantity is 3.0 angstrom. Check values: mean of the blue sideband 13.7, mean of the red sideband 14.8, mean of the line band 13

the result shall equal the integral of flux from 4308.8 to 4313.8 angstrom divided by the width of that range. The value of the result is 12.5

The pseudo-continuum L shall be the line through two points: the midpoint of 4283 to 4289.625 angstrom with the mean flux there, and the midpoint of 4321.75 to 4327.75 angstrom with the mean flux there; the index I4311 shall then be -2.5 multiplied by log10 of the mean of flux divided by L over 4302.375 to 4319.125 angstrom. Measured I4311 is 0.08 mag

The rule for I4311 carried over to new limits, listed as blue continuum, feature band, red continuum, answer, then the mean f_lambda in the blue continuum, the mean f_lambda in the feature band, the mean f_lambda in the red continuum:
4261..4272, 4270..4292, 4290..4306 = -0.04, 13.8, 13.7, 12.4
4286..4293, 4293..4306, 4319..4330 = 0.13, 13.3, 12.2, 14.6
